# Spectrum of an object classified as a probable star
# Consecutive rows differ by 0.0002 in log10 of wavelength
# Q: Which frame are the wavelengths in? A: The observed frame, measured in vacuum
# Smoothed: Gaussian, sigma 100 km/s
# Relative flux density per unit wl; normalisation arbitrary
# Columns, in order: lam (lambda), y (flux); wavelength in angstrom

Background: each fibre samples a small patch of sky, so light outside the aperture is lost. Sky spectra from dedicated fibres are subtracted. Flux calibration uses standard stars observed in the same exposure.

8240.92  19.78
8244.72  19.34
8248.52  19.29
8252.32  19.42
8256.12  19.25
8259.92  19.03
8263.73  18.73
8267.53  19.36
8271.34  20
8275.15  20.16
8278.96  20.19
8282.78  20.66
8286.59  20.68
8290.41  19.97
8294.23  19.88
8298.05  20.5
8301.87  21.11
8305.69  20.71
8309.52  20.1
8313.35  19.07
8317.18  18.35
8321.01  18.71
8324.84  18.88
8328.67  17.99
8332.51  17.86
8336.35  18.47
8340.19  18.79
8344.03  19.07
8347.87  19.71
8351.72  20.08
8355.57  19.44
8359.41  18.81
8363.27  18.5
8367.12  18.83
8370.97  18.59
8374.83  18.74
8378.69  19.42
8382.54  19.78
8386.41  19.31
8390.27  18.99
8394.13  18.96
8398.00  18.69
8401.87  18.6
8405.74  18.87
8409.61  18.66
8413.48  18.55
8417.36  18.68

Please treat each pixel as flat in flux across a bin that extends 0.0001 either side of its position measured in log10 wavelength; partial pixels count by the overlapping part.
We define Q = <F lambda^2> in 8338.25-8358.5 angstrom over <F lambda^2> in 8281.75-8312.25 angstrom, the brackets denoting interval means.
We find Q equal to 1.0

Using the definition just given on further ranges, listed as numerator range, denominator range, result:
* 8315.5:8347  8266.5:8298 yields 0.93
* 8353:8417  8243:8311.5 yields 0.98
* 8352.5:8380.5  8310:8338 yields 1.03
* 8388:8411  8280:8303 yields 0.94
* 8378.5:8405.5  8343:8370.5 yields 1.00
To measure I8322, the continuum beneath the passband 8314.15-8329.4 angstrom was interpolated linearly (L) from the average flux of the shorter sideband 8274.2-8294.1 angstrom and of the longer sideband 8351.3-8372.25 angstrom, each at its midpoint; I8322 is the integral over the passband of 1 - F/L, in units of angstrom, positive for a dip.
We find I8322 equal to 0.85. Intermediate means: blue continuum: 20.3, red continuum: 19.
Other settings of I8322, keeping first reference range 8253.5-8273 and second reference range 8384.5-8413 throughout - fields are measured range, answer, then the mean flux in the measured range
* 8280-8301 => -1.3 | 20.4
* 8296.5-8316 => -1.1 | 20.2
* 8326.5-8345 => 0.6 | 18.4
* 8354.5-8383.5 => 0.0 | 19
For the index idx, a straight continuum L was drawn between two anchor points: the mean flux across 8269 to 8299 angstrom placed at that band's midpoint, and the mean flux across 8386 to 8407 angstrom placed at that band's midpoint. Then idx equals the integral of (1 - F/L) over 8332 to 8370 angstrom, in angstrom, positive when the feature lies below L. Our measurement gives 0.9 angstrom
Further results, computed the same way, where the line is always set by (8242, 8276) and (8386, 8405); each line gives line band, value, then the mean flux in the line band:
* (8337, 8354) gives -0.3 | 19.3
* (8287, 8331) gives -0.9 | 19.6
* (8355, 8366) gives 0.1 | 18.8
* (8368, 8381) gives 0.0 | 18.9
